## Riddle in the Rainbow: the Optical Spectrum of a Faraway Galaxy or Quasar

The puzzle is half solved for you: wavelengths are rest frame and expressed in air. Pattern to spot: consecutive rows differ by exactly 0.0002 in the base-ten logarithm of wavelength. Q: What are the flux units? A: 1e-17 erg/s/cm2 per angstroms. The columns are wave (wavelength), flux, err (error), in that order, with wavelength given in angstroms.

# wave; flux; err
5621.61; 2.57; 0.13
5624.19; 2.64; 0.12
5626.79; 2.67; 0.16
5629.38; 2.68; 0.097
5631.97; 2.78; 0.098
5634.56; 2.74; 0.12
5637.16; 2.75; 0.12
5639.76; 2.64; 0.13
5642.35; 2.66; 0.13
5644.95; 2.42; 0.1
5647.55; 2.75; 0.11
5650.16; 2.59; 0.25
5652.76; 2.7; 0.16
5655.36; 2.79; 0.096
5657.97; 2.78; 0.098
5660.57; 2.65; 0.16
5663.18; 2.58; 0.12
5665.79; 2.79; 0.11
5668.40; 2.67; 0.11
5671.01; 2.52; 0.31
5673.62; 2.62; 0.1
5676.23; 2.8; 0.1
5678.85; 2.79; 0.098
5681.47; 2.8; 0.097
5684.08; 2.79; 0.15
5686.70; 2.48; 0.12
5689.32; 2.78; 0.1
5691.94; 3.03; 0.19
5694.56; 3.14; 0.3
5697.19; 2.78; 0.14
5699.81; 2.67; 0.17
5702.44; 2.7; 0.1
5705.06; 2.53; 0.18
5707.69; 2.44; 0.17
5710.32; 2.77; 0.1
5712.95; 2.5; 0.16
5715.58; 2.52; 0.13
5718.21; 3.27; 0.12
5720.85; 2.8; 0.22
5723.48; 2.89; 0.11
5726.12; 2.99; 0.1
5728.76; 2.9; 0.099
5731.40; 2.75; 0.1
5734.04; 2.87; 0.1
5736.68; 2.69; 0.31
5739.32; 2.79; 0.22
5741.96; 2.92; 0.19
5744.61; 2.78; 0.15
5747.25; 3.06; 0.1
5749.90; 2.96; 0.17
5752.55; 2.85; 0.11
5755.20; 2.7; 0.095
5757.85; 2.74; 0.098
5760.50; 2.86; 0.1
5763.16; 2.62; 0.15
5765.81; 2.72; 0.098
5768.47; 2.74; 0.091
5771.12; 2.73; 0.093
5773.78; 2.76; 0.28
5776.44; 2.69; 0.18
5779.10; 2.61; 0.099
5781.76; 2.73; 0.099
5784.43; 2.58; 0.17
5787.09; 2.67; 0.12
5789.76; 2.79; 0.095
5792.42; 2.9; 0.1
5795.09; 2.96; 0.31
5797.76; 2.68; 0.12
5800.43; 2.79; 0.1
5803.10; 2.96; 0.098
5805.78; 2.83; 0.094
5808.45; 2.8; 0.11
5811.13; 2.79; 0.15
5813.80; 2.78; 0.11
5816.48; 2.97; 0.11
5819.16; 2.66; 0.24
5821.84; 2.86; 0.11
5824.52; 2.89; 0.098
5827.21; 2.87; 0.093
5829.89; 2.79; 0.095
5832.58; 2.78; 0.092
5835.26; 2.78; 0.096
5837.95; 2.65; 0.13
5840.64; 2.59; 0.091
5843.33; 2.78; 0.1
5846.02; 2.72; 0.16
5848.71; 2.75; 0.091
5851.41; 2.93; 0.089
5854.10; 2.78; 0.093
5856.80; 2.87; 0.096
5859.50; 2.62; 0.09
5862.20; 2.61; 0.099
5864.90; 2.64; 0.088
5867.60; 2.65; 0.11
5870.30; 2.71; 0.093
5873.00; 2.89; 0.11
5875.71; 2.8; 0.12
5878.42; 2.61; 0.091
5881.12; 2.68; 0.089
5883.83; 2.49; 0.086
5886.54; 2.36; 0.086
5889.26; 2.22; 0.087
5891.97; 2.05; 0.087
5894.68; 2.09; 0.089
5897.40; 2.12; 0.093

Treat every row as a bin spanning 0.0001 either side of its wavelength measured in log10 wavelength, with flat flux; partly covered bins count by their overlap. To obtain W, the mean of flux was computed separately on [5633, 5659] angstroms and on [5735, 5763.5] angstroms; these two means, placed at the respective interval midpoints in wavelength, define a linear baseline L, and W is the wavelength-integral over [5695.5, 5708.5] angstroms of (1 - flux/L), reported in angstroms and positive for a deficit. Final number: 0.53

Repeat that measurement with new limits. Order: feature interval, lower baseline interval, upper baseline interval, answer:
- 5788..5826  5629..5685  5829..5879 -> -1.5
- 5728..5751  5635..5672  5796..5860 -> -1.1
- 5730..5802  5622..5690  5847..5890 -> -2.7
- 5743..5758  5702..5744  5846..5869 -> -0.5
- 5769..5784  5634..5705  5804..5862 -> 0.3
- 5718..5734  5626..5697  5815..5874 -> -1.0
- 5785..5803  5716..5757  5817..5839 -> 0.1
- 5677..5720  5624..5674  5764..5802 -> -0.8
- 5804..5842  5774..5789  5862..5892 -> -2.3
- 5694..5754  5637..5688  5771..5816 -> -1.8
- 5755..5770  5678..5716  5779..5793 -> -0.1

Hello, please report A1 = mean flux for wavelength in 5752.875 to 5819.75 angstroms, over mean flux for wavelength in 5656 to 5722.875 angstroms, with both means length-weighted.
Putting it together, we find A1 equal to 1.01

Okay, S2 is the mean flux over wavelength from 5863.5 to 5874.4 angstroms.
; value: 2.72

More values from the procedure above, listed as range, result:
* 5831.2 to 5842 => 2.7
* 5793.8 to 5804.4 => 2.85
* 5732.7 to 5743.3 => 2.82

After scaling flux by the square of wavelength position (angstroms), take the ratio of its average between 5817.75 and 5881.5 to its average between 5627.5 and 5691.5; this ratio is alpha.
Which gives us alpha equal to 1.09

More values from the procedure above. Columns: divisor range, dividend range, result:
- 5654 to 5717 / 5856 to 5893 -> 1.02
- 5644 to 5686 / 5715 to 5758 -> 1.09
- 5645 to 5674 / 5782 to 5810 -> 1.10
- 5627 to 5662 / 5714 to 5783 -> 1.08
